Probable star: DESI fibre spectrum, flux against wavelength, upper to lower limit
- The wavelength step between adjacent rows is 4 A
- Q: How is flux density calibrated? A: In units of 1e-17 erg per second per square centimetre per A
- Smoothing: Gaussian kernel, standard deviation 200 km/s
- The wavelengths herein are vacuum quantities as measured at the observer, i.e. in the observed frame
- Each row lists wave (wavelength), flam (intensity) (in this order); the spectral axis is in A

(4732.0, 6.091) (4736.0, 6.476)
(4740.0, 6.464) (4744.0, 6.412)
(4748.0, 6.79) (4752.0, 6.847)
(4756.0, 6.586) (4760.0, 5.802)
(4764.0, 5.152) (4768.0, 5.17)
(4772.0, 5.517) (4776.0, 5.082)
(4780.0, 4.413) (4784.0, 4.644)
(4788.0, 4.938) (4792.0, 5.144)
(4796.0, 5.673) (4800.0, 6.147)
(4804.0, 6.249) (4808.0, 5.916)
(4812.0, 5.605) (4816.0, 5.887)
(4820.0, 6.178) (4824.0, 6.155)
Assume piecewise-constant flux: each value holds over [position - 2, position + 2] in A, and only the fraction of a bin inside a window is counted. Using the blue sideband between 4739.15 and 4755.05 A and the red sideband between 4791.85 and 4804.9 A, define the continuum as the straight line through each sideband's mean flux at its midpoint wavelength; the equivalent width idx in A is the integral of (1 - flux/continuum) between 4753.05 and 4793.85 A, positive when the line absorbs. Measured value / 6.3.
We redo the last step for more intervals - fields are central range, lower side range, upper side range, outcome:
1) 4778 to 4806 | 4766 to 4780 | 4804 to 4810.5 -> 1.6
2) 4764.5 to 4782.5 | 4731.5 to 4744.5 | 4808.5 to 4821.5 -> 3.3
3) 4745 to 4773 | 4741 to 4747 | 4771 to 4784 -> -1.1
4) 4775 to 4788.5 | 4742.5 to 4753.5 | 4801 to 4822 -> 3.4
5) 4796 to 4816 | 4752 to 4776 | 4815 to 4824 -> 0.1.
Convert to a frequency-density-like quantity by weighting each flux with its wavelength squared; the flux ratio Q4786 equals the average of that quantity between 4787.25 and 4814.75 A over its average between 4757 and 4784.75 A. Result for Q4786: 1.11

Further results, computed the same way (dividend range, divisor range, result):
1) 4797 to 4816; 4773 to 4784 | 1.26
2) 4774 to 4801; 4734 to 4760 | 0.80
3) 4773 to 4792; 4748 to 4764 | 0.78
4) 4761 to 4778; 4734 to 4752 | 0.81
